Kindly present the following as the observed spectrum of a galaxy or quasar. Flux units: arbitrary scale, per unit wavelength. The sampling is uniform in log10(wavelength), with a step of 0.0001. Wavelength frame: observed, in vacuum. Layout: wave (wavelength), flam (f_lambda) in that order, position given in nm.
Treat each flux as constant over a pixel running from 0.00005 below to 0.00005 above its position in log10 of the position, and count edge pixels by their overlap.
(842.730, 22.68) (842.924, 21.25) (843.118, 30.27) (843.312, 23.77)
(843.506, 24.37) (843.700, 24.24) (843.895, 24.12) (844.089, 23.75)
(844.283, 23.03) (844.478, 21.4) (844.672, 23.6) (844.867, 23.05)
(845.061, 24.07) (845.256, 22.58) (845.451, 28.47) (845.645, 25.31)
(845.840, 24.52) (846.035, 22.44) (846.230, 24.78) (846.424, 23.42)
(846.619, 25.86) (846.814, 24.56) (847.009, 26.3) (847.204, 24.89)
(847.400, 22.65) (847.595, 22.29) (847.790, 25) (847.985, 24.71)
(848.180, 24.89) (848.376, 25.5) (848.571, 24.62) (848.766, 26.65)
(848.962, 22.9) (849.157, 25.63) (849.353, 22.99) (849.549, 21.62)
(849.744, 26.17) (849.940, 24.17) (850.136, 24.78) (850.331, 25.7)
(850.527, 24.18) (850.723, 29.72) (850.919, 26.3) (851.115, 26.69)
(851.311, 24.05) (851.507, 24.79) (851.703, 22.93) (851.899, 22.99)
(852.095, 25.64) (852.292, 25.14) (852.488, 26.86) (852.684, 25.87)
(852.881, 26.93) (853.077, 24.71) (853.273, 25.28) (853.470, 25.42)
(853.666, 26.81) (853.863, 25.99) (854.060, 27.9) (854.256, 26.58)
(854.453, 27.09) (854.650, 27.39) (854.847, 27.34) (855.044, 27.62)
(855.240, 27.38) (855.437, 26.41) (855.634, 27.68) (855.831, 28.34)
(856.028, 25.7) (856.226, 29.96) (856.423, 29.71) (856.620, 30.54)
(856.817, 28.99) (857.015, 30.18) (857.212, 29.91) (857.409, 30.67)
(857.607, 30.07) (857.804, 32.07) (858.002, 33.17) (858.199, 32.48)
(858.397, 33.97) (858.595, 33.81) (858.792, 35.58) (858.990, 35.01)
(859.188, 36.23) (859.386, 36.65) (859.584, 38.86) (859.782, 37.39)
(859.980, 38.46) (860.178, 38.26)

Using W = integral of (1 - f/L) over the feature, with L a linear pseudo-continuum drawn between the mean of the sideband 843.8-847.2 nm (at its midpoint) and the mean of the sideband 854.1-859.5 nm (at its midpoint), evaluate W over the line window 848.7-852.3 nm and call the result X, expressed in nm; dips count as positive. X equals 0.28 nm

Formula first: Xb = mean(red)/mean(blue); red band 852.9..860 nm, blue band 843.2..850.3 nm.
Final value 1.24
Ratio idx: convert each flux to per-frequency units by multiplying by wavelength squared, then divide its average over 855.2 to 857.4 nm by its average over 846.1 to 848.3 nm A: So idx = 1.2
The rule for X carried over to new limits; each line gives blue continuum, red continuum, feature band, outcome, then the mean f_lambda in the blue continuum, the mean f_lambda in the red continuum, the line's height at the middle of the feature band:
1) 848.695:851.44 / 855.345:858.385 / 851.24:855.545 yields 0.23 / 25.1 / 29.9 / 27.4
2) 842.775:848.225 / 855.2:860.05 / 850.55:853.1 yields 0.24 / 24.3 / 32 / 28.3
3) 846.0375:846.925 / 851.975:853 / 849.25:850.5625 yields 0.06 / 24.5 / 26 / 25.3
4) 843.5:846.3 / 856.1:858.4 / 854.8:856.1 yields 0.11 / 24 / 30.8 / 29.8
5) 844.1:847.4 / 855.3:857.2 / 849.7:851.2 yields 0.01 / 24.2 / 28.6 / 26.2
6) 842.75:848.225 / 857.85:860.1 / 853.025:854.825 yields 0.28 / 24.2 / 35.5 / 31.3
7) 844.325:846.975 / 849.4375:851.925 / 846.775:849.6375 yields 0.03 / 24.2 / 25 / 24.6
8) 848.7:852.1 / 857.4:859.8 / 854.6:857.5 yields 0.26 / 24.8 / 34.3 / 31.4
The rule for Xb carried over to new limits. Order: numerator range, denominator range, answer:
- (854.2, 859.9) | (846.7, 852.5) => 1.25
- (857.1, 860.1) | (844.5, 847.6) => 1.41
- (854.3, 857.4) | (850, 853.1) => 1.11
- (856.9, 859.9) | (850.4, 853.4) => 1.32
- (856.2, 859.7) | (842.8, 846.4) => 1.36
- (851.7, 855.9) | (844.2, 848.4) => 1.09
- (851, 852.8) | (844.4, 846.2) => 1.04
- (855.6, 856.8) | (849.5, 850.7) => 1.15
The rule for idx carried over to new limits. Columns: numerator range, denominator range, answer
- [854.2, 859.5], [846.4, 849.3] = 1.26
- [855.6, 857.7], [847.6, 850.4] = 1.21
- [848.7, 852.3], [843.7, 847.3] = 1.04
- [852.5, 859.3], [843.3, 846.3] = 1.25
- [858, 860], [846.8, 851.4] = 1.46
